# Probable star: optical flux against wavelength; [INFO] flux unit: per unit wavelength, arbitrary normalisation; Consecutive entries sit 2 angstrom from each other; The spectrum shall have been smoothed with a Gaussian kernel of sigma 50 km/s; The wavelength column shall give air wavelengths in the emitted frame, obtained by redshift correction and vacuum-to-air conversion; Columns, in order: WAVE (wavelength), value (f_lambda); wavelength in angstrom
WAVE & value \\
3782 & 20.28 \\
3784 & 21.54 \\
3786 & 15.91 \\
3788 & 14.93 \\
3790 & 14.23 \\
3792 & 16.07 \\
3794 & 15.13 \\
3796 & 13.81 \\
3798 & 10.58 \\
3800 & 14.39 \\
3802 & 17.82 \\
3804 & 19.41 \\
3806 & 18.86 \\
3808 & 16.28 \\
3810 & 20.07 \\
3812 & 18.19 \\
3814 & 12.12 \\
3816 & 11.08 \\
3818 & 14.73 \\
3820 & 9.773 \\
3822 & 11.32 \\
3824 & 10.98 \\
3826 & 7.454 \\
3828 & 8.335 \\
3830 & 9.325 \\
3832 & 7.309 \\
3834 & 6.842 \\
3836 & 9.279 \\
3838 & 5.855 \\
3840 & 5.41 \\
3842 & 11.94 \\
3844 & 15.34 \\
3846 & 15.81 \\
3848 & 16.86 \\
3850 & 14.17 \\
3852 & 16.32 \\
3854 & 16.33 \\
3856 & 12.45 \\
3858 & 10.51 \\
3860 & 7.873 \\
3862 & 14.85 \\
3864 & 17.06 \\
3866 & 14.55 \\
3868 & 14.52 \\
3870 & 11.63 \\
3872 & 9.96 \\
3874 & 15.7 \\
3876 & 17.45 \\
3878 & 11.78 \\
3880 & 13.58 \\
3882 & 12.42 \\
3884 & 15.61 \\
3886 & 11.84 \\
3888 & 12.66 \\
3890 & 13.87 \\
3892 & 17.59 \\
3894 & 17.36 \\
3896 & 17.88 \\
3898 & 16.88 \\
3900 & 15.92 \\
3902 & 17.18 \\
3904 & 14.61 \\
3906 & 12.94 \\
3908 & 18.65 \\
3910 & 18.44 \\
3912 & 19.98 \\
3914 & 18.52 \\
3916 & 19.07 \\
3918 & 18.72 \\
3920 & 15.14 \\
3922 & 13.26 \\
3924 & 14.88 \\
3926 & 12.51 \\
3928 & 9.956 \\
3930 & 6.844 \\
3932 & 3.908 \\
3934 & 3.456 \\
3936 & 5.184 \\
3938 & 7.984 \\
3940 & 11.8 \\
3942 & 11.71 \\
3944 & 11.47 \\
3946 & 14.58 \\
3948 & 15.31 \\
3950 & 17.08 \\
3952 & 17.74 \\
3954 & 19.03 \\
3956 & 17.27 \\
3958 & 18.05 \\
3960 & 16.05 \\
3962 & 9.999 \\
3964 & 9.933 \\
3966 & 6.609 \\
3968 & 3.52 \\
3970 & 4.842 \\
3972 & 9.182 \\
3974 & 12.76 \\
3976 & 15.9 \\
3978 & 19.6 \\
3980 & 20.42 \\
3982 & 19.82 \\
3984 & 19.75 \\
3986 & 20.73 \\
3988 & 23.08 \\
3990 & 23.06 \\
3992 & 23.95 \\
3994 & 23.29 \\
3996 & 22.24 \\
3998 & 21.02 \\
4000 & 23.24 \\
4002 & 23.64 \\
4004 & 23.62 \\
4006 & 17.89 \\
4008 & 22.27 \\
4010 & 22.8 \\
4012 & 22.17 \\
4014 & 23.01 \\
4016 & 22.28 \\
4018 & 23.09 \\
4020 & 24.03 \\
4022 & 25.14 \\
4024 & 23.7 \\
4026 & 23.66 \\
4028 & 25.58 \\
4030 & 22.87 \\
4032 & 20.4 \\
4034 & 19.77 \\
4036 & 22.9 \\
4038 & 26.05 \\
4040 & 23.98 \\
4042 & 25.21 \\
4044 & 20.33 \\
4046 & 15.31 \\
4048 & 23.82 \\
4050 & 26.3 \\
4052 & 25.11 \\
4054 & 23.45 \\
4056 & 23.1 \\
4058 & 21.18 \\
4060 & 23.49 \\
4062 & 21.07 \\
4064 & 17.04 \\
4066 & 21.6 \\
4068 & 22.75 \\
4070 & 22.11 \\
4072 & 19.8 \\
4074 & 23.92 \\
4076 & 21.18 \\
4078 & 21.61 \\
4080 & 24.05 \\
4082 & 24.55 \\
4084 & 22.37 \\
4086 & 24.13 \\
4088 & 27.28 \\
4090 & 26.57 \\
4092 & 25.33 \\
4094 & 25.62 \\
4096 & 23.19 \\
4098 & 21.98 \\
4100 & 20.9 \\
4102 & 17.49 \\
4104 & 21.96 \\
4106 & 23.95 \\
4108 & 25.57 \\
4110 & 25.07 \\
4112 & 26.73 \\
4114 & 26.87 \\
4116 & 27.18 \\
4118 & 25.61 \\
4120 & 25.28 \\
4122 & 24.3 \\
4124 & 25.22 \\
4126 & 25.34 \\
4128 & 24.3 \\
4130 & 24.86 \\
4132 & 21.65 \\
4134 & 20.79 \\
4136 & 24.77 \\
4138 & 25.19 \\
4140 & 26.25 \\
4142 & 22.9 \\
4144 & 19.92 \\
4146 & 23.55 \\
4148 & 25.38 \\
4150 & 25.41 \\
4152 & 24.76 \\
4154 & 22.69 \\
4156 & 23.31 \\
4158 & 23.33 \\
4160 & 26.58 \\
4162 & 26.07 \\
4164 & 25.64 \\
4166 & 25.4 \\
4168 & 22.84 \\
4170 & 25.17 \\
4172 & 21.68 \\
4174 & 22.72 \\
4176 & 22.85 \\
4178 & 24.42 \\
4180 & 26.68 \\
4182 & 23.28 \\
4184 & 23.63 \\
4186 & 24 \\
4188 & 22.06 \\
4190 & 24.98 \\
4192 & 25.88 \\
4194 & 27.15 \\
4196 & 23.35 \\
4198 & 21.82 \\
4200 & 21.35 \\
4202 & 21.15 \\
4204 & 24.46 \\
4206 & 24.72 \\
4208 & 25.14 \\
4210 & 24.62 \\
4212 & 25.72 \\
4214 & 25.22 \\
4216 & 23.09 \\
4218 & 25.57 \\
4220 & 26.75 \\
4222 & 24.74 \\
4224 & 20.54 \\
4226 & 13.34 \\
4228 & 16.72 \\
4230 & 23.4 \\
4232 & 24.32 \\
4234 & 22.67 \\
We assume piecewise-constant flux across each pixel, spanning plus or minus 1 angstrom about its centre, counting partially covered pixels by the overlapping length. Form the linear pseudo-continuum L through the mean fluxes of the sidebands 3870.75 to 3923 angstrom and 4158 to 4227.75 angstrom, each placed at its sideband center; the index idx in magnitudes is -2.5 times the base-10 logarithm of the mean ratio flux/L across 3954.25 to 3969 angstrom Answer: 0.40 mag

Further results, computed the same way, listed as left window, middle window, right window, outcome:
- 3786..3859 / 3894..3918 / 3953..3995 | -0.178 mag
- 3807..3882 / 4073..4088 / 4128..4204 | -0.124 mag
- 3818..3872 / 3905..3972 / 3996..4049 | 0.318 mag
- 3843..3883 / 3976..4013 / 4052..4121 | -0.113 mag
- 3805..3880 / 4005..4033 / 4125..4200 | -0.200 mag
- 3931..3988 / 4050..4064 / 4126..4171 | -0.205 mag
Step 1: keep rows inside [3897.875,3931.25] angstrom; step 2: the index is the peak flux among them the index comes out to 19.98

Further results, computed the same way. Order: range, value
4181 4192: 25.88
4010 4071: 26.3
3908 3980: 20.42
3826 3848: 16.86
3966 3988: 23.08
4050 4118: 27.28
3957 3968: 18.05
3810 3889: 20.07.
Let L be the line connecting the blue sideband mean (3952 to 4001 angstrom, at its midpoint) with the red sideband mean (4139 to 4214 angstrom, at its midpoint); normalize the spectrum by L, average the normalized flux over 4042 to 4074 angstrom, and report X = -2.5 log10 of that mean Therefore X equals -0.11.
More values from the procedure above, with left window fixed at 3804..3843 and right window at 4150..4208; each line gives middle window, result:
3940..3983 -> 0.19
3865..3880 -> -0.03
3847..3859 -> -0.15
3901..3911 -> -0.14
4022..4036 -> -0.21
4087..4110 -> -0.12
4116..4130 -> -0.14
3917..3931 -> 0.15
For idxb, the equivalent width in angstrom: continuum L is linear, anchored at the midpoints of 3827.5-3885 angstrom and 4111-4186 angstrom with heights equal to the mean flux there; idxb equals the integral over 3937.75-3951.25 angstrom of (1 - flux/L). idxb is 2.4 angstrom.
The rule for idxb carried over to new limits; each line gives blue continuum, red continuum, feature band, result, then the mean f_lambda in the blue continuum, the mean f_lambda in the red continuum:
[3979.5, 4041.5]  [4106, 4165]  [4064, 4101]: 1.0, 22.6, 24.6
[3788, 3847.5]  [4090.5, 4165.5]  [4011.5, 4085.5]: -5.0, 12.8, 24.2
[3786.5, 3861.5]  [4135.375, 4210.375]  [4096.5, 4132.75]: -3.1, 12.9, 24.1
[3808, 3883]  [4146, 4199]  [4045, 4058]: -1.8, 12.5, 24.3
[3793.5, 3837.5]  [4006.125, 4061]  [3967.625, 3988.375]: 5.0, 12.8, 22.9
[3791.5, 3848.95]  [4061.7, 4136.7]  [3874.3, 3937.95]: 7.5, 12.7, 23.5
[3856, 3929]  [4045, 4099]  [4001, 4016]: -1.6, 14.8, 22.9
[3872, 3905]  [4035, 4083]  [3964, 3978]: 6.8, 15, 22.5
